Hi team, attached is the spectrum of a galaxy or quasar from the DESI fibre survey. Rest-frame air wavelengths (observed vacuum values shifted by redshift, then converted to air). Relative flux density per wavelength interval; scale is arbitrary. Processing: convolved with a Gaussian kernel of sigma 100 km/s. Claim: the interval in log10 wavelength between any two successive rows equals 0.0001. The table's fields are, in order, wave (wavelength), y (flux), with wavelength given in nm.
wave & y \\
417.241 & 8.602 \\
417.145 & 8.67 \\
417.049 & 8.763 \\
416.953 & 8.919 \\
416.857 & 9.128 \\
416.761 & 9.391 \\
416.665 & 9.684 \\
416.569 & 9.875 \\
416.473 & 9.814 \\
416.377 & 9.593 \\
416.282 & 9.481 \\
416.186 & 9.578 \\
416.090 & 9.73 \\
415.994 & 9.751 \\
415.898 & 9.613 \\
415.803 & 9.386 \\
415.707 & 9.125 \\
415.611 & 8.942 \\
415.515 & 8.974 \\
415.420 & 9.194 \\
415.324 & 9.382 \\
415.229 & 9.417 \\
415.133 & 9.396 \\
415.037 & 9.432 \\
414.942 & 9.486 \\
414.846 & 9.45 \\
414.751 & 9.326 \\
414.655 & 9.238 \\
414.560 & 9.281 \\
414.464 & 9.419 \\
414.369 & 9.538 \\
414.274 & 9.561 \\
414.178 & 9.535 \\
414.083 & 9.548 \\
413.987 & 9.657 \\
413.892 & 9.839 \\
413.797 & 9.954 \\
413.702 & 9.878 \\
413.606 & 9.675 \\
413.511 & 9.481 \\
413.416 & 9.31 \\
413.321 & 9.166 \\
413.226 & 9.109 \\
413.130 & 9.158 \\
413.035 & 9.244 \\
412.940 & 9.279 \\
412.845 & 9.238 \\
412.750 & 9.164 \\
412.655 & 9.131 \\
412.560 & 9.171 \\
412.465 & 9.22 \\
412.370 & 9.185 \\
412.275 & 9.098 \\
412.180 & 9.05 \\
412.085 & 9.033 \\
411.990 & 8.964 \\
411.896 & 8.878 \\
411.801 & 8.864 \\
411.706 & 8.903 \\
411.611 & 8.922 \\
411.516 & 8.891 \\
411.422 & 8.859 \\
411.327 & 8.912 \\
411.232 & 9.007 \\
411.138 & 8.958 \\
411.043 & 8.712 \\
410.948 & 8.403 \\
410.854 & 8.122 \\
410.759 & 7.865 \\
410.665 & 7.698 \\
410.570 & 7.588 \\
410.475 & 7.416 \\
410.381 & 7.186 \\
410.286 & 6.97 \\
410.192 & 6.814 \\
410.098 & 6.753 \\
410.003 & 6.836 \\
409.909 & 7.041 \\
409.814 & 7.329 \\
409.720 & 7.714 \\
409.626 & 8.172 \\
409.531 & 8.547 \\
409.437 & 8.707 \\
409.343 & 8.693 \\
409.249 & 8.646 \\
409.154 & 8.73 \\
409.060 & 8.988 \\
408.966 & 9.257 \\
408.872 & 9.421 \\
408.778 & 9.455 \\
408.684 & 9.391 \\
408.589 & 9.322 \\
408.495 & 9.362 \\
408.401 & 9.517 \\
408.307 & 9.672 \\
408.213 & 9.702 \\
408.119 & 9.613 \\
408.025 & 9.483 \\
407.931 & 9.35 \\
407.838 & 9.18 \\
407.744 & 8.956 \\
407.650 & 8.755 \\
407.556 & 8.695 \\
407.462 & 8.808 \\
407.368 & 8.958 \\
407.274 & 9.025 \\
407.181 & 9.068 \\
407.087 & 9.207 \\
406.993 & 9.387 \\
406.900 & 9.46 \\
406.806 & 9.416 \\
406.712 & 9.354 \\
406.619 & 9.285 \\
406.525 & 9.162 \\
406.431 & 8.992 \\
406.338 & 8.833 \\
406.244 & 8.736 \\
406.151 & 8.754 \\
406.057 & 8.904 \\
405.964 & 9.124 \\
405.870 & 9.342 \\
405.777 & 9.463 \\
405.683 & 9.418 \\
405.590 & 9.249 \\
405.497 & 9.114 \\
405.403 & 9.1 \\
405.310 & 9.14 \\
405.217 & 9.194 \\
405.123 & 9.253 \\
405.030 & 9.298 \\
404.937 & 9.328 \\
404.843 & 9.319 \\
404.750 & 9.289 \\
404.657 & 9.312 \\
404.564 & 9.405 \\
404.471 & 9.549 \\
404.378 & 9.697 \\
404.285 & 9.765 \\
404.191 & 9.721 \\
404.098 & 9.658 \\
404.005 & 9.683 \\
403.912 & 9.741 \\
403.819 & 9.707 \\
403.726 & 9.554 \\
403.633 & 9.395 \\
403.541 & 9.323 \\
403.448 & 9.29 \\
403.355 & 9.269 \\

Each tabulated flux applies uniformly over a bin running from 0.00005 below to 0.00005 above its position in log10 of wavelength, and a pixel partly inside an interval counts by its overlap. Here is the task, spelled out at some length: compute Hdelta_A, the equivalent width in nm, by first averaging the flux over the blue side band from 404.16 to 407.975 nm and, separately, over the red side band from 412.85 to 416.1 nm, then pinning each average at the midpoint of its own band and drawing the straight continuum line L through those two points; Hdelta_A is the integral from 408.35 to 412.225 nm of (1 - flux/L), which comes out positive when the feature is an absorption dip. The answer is 0.36 nm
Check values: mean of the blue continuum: 9.2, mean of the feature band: 8.44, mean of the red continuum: 9.42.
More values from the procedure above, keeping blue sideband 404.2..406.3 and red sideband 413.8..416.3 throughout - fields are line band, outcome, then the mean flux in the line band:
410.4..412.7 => 0.17 nm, 8.68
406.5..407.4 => 0.01 nm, 9.24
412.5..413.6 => 0.02 nm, 9.24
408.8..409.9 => 0.10 nm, 8.53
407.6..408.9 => -0.01 nm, 9.37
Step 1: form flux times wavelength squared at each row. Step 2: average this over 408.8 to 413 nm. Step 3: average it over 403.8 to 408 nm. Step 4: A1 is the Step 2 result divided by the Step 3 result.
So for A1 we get 0.94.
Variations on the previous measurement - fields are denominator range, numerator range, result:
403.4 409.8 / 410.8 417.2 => 1.04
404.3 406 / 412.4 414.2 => 1.05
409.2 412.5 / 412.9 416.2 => 1.16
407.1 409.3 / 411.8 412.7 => 1.01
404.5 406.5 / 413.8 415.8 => 1.07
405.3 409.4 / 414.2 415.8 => 1.06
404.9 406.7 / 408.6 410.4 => 0.91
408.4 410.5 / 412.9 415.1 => 1.17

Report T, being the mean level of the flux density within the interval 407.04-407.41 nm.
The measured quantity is 9.07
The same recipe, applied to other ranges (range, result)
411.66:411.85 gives 8.87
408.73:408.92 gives 9.46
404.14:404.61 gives 9.62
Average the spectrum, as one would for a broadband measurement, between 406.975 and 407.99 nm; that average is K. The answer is 9.03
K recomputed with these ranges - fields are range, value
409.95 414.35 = 8.79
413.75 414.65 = 9.58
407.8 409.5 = 9.25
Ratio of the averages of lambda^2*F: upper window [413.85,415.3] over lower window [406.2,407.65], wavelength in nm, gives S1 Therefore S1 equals 1.1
